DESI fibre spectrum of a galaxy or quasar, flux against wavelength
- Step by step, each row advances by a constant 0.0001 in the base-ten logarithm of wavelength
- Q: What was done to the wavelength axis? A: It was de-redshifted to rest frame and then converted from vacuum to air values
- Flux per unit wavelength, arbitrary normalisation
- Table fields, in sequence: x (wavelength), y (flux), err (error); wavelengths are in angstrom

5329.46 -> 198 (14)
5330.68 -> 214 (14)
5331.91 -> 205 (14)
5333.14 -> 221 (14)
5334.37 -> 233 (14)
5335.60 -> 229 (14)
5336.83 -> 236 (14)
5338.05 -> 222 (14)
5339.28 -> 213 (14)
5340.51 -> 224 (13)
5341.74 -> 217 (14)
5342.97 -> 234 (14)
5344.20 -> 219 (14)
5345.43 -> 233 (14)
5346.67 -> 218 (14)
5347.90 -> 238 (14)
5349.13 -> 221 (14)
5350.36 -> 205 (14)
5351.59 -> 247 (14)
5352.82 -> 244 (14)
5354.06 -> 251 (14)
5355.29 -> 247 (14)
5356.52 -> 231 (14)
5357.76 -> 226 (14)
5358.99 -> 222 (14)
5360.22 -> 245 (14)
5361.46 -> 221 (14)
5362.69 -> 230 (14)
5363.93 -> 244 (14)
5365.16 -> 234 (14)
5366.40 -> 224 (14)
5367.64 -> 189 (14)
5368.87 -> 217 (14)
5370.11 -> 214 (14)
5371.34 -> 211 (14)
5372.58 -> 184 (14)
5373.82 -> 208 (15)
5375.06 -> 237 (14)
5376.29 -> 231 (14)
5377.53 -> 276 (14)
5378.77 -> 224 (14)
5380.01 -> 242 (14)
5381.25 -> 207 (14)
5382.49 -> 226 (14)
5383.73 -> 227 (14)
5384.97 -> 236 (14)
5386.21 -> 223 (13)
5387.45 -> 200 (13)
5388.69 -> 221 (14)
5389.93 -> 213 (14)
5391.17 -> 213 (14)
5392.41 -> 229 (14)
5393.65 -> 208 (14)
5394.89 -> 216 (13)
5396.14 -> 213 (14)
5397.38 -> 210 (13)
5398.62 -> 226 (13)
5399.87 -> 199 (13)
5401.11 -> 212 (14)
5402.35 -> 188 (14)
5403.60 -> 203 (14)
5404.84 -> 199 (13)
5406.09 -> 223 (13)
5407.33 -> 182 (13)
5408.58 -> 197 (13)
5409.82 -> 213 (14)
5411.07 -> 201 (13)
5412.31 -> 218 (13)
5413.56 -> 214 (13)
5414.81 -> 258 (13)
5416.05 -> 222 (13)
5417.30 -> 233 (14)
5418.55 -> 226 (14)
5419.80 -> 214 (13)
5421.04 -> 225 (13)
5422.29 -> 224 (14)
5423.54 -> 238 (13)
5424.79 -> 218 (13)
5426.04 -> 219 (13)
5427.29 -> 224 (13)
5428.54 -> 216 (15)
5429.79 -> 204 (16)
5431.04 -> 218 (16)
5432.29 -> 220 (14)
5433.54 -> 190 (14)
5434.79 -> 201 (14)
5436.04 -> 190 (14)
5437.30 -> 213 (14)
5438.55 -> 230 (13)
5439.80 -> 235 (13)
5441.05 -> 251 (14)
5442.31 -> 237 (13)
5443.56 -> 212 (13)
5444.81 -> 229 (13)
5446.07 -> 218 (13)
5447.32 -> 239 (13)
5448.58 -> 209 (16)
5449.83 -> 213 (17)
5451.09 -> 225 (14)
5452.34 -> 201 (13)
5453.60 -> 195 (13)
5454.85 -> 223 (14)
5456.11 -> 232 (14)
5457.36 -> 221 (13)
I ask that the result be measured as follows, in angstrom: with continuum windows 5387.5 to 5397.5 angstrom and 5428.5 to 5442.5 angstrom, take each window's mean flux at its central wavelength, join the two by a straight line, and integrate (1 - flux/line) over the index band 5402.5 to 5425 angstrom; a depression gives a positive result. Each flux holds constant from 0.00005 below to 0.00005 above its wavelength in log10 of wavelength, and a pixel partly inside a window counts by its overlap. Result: -0.1 angstrom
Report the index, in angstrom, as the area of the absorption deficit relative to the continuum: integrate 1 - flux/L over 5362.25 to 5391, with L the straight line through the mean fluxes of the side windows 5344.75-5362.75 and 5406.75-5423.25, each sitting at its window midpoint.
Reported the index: 0.6 angstrom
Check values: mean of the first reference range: 232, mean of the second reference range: 218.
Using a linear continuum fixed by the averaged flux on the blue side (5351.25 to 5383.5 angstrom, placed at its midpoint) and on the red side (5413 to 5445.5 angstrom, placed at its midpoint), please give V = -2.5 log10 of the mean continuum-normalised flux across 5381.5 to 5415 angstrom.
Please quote 0.06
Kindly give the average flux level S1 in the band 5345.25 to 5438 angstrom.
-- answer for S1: 220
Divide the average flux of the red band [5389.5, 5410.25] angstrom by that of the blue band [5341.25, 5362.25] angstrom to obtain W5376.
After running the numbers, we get 0.90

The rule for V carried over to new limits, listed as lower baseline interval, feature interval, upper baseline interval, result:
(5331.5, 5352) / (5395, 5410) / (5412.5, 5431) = 0.09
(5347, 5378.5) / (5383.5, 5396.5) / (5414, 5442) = 0.04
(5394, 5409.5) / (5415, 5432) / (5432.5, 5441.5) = -0.05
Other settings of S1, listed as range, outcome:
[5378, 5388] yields 224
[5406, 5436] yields 216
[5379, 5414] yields 213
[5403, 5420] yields 215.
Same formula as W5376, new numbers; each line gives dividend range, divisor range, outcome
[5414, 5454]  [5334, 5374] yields 0.98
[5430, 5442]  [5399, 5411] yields 1.07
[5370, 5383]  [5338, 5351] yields 1.01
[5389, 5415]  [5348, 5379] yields 0.93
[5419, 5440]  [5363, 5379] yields 0.97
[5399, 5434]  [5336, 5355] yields 0.94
